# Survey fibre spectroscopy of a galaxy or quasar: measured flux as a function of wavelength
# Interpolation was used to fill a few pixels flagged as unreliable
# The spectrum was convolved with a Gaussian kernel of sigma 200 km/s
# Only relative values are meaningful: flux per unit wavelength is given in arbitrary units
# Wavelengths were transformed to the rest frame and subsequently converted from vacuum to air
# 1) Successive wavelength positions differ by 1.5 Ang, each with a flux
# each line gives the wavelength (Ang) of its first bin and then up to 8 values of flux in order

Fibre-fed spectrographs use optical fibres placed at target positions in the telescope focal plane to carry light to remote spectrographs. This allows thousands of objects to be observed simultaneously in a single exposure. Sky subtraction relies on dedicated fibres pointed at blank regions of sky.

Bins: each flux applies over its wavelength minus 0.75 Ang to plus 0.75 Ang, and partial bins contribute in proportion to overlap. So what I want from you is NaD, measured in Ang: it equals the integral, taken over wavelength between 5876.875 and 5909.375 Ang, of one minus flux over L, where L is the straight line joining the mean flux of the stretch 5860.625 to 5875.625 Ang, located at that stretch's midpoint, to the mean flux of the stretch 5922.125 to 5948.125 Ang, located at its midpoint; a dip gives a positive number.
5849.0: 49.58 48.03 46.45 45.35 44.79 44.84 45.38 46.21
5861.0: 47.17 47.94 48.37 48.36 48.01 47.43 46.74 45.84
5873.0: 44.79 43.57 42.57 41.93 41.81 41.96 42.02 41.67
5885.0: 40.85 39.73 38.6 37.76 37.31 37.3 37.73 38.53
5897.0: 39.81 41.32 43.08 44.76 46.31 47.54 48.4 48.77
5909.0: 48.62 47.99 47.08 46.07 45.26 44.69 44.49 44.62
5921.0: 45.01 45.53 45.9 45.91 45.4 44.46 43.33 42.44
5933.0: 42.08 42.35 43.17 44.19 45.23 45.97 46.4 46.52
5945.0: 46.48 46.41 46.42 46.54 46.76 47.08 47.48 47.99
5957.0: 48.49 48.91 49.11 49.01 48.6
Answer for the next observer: 2.8 Ang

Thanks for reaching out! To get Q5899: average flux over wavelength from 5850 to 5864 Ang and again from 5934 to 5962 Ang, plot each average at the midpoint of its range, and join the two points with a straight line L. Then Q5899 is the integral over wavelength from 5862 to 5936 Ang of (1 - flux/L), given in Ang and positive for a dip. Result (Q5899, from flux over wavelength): 4.0 Ang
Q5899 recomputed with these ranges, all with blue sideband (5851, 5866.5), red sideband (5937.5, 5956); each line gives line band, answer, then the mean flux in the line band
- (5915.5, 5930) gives 0.5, 45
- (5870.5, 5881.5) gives 0.8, 43.3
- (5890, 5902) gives 1.7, 39.8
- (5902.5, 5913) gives -0.3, 47.8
